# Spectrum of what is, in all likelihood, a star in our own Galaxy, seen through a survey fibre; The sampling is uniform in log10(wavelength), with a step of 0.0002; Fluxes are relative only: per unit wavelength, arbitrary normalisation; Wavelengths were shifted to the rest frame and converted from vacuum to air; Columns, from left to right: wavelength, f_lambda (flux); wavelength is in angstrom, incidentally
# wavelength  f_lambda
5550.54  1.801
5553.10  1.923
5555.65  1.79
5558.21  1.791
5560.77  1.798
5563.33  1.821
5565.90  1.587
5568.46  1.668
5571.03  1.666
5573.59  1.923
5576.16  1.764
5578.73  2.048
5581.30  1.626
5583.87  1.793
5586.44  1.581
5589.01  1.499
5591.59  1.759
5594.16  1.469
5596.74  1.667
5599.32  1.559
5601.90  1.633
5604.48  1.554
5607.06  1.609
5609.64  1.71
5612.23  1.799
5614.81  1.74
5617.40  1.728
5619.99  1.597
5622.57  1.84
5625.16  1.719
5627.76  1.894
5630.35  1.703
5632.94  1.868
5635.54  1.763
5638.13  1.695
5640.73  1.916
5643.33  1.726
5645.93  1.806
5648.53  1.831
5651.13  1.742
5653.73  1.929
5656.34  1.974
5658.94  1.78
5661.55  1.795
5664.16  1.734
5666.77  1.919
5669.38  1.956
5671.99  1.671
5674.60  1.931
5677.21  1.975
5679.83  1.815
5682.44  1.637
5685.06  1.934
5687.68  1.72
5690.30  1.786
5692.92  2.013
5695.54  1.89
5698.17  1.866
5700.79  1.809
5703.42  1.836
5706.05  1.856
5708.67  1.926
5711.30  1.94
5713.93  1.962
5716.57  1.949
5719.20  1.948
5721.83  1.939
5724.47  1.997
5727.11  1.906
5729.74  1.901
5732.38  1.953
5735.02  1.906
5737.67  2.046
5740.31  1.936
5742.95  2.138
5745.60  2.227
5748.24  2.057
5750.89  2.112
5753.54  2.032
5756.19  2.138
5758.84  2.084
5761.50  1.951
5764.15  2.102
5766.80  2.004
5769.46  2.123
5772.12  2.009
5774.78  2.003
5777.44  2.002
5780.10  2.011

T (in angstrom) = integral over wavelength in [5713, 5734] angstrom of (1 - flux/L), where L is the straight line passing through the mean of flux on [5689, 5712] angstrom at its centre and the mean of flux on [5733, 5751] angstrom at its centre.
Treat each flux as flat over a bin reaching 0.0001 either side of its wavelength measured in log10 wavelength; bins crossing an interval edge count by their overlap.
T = 0.3 angstrom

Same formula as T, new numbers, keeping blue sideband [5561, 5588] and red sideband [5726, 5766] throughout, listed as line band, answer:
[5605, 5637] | 1.4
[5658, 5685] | 1.2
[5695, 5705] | 0.6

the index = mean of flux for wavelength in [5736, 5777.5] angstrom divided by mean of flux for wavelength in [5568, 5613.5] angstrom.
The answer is 1.22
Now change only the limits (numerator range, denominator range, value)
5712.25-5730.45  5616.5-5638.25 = 1.10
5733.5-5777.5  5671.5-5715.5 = 1.10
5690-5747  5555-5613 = 1.15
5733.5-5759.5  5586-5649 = 1.21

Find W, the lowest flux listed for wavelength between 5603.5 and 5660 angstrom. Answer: 1.554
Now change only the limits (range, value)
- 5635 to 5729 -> 1.637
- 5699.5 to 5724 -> 1.809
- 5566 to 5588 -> 1.581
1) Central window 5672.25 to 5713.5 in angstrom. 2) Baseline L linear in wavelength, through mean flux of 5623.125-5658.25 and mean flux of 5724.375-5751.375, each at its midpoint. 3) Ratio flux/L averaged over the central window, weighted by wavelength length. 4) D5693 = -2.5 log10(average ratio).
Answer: 0.04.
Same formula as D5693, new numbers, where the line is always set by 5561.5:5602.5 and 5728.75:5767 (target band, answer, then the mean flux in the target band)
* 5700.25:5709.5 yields 0.054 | 1.86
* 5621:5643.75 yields 0.004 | 1.79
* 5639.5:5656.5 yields -0.003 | 1.84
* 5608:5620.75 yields 0.028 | 1.72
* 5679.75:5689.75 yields 0.080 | 1.77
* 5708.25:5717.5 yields 0.013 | 1.94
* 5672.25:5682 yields 0.020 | 1.86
